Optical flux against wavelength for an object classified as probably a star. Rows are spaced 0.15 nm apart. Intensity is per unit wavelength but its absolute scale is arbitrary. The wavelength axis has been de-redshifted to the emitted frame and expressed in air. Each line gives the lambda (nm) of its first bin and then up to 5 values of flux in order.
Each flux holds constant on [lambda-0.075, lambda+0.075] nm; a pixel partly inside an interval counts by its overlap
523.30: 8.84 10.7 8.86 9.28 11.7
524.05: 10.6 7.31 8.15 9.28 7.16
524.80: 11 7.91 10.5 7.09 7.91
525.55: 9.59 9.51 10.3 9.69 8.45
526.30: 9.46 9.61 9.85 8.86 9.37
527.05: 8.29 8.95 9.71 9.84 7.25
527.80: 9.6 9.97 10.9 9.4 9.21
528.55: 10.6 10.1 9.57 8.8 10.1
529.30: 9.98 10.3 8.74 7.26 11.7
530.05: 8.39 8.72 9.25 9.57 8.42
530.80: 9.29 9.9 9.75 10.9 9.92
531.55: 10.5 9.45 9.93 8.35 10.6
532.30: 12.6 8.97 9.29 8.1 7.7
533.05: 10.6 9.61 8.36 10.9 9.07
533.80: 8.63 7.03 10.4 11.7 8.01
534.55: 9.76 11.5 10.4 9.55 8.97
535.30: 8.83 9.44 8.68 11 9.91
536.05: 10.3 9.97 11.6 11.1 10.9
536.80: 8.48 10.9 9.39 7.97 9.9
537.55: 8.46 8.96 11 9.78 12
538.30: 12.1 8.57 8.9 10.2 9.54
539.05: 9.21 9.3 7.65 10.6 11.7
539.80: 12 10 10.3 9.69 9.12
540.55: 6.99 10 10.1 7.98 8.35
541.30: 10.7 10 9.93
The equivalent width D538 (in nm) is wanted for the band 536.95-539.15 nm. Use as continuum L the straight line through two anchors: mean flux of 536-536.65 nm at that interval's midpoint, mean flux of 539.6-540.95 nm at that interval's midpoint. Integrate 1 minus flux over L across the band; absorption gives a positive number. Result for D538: 0.14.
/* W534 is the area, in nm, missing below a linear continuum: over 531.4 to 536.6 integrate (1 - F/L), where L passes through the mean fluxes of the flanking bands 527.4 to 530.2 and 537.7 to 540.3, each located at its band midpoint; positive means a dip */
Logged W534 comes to 0.05 nm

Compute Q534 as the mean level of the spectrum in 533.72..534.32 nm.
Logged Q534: 9.42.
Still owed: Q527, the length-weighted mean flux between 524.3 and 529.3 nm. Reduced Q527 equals 9.29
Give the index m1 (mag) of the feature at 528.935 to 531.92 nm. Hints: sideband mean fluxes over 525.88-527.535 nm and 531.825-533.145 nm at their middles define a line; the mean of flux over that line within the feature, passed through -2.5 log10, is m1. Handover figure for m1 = -0.01 mag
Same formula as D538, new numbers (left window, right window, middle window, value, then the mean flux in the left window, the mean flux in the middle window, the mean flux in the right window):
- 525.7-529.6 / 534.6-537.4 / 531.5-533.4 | 0.04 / 9.51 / 9.55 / 9.94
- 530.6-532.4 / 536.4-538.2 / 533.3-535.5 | 0.09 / 9.98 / 9.52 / 9.9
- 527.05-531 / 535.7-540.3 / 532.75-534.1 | 0.10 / 9.42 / 9.02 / 10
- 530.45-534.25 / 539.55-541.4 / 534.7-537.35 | -0.07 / 9.56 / 9.89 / 9.76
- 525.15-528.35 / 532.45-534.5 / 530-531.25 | -0.01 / 9.23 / 9.28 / 9.18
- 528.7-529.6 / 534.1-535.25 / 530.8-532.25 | -0.02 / 9.7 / 9.94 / 9.99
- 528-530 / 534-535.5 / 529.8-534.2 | 0.12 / 9.73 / 9.51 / 9.82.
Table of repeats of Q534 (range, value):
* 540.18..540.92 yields 9.17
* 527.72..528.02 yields 9.74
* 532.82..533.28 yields 9.28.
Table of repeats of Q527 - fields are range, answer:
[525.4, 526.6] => 9.44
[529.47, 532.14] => 9.46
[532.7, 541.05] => 9.7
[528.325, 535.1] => 9.59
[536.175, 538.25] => 10.1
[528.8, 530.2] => 9.39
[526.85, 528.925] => 9.48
